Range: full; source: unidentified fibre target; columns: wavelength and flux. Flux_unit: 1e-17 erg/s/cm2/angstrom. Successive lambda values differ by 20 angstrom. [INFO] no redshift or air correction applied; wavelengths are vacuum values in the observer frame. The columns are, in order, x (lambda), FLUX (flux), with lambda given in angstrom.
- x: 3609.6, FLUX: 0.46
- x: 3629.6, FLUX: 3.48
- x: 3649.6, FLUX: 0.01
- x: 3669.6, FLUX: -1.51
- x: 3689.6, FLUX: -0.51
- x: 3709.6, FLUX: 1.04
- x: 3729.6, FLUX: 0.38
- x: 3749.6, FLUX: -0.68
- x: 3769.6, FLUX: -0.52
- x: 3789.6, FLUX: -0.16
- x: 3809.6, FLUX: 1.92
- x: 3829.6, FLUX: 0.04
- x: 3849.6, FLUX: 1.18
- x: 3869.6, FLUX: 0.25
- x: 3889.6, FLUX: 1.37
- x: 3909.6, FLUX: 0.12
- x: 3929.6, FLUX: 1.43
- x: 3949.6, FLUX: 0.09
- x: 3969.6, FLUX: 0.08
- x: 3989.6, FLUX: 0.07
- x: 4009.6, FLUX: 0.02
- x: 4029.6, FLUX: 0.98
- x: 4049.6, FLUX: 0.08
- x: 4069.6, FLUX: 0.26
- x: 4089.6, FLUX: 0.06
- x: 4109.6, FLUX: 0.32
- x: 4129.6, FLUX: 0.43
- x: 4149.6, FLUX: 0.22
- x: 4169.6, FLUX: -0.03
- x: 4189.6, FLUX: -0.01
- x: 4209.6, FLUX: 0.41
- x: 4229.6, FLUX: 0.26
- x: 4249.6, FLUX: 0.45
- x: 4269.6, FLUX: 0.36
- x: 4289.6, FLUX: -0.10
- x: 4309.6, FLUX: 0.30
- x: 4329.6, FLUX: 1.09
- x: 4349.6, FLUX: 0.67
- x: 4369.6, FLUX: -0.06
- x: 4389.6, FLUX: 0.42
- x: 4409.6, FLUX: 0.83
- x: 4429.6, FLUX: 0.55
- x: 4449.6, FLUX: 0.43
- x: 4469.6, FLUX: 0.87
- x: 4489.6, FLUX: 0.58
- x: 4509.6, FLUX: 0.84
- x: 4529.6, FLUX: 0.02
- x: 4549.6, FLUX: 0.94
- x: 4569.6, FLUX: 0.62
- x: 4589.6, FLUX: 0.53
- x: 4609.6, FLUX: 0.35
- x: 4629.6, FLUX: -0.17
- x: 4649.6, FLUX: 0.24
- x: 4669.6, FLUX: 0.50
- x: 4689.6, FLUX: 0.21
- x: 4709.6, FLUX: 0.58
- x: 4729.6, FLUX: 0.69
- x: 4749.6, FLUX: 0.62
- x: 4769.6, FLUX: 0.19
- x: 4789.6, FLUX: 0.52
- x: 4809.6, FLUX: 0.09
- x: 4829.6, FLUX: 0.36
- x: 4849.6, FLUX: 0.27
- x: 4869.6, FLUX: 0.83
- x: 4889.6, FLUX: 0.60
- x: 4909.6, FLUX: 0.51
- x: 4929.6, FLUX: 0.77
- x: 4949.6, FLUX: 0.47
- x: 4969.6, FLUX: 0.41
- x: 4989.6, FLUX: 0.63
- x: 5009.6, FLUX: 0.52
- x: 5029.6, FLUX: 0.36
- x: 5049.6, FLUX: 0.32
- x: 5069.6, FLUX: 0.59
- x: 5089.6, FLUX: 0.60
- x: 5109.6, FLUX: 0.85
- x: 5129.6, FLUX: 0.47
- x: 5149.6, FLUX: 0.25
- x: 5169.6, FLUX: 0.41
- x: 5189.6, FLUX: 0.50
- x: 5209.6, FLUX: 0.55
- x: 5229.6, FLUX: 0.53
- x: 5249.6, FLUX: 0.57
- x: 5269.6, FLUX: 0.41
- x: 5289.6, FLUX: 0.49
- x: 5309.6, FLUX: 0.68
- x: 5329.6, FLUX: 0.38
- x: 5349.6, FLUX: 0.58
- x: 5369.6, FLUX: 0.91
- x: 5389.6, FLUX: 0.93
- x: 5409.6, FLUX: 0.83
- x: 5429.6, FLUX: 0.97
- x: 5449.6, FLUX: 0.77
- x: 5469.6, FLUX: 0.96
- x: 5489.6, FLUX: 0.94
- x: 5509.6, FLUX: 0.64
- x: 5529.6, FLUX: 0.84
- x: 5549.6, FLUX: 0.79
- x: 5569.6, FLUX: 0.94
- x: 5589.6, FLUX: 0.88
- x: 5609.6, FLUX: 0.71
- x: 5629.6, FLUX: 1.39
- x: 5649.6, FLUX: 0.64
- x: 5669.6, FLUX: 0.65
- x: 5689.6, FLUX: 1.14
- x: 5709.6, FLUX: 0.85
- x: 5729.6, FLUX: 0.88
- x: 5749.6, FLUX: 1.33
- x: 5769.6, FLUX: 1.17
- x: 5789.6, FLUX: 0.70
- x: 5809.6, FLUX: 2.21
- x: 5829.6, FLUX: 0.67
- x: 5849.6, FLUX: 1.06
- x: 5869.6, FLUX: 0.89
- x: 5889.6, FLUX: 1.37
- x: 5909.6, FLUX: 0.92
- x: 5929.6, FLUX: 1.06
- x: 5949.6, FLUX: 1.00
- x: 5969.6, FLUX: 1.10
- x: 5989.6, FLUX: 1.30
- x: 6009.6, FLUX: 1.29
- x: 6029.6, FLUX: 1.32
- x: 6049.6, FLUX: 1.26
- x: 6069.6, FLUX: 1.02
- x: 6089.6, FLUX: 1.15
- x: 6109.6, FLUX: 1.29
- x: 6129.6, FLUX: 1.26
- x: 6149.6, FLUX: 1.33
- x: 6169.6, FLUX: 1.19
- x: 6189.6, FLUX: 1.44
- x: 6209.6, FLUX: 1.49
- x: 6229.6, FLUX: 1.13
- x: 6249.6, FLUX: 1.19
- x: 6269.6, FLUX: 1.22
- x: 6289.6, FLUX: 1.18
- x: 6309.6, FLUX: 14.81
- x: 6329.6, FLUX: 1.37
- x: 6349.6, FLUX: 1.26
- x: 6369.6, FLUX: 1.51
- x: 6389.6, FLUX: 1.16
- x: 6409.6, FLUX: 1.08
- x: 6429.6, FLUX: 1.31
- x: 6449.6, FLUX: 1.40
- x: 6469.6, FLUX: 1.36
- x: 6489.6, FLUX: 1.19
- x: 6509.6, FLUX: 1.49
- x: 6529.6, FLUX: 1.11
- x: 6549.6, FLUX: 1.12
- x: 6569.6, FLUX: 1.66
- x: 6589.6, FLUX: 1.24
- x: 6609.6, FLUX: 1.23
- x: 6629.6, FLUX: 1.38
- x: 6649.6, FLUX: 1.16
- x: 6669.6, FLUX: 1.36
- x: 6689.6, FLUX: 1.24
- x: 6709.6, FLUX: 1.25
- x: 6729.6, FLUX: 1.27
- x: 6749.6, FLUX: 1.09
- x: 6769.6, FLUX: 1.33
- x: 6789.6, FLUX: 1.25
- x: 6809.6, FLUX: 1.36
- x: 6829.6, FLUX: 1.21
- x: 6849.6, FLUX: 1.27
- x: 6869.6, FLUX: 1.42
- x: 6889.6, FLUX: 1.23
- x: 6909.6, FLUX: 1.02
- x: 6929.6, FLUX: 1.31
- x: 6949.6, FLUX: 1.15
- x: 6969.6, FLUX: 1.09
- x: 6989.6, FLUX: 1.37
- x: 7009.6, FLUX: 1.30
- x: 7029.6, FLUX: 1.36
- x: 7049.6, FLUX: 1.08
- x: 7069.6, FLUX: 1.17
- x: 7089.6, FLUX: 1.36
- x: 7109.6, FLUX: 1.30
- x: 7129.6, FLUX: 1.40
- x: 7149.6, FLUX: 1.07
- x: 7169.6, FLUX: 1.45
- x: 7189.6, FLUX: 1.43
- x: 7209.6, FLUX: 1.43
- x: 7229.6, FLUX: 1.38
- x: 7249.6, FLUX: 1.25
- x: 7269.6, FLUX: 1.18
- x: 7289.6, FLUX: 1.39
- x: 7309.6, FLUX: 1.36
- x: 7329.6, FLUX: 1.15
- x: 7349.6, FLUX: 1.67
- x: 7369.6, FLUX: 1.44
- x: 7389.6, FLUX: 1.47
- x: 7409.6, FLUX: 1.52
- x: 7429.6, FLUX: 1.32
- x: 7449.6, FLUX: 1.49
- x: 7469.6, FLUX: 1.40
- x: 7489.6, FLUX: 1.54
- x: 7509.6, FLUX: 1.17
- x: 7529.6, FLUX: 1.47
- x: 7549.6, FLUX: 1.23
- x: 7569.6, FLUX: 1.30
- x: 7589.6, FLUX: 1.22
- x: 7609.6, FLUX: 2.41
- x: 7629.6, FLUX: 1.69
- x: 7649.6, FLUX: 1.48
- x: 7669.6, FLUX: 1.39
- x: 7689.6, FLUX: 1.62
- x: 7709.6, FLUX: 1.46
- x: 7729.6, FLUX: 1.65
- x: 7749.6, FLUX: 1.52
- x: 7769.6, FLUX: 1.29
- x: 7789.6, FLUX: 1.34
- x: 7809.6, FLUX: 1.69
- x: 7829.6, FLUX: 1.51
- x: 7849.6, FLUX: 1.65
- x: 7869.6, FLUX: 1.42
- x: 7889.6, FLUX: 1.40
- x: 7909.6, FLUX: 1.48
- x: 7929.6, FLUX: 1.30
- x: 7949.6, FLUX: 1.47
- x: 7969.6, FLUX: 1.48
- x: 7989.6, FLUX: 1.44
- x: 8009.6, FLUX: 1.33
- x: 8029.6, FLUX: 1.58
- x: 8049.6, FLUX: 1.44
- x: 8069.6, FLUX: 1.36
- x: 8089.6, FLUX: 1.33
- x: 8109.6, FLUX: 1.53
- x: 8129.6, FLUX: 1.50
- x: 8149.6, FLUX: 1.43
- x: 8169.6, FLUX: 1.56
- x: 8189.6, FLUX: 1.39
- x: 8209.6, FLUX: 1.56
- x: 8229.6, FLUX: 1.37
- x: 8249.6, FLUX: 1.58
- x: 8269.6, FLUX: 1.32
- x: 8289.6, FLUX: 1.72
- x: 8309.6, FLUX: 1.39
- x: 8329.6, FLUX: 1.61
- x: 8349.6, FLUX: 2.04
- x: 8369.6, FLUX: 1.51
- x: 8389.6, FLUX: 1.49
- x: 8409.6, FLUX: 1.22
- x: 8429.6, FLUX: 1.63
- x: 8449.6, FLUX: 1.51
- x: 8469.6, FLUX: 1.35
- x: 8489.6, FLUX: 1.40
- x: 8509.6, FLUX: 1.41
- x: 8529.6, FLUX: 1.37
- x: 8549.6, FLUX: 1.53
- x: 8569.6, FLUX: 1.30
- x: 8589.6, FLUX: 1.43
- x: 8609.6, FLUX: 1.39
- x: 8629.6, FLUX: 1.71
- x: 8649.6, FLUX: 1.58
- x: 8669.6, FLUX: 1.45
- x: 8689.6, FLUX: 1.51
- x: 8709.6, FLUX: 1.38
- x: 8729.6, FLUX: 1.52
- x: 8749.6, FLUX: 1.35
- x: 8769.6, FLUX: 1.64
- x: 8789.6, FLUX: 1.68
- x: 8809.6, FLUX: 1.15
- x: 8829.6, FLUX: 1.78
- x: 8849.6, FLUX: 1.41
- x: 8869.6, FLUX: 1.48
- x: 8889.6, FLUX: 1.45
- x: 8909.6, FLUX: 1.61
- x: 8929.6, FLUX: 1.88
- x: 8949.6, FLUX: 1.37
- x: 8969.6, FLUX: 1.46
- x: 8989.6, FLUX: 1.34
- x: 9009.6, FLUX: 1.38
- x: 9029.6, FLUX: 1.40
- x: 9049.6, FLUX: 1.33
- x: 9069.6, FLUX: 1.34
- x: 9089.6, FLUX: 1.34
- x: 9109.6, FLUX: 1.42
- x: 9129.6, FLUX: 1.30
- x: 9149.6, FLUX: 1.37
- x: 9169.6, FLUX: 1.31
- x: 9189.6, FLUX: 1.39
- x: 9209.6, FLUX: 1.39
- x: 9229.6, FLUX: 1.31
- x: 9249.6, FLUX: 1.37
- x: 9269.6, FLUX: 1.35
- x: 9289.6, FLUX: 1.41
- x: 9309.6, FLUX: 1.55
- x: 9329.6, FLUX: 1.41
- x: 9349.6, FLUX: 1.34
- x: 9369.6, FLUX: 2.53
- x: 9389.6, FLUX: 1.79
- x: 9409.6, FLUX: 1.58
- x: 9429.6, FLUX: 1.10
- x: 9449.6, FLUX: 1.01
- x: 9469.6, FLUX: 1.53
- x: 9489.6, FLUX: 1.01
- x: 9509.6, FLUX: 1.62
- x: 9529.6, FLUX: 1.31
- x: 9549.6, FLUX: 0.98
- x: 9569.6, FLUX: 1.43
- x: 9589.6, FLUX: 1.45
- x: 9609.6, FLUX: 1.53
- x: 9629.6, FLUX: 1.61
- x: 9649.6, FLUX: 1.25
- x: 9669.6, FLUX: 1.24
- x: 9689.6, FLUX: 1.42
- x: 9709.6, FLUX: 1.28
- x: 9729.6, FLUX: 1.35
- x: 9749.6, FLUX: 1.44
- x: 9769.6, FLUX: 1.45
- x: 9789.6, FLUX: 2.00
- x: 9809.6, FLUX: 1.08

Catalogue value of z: 0.34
